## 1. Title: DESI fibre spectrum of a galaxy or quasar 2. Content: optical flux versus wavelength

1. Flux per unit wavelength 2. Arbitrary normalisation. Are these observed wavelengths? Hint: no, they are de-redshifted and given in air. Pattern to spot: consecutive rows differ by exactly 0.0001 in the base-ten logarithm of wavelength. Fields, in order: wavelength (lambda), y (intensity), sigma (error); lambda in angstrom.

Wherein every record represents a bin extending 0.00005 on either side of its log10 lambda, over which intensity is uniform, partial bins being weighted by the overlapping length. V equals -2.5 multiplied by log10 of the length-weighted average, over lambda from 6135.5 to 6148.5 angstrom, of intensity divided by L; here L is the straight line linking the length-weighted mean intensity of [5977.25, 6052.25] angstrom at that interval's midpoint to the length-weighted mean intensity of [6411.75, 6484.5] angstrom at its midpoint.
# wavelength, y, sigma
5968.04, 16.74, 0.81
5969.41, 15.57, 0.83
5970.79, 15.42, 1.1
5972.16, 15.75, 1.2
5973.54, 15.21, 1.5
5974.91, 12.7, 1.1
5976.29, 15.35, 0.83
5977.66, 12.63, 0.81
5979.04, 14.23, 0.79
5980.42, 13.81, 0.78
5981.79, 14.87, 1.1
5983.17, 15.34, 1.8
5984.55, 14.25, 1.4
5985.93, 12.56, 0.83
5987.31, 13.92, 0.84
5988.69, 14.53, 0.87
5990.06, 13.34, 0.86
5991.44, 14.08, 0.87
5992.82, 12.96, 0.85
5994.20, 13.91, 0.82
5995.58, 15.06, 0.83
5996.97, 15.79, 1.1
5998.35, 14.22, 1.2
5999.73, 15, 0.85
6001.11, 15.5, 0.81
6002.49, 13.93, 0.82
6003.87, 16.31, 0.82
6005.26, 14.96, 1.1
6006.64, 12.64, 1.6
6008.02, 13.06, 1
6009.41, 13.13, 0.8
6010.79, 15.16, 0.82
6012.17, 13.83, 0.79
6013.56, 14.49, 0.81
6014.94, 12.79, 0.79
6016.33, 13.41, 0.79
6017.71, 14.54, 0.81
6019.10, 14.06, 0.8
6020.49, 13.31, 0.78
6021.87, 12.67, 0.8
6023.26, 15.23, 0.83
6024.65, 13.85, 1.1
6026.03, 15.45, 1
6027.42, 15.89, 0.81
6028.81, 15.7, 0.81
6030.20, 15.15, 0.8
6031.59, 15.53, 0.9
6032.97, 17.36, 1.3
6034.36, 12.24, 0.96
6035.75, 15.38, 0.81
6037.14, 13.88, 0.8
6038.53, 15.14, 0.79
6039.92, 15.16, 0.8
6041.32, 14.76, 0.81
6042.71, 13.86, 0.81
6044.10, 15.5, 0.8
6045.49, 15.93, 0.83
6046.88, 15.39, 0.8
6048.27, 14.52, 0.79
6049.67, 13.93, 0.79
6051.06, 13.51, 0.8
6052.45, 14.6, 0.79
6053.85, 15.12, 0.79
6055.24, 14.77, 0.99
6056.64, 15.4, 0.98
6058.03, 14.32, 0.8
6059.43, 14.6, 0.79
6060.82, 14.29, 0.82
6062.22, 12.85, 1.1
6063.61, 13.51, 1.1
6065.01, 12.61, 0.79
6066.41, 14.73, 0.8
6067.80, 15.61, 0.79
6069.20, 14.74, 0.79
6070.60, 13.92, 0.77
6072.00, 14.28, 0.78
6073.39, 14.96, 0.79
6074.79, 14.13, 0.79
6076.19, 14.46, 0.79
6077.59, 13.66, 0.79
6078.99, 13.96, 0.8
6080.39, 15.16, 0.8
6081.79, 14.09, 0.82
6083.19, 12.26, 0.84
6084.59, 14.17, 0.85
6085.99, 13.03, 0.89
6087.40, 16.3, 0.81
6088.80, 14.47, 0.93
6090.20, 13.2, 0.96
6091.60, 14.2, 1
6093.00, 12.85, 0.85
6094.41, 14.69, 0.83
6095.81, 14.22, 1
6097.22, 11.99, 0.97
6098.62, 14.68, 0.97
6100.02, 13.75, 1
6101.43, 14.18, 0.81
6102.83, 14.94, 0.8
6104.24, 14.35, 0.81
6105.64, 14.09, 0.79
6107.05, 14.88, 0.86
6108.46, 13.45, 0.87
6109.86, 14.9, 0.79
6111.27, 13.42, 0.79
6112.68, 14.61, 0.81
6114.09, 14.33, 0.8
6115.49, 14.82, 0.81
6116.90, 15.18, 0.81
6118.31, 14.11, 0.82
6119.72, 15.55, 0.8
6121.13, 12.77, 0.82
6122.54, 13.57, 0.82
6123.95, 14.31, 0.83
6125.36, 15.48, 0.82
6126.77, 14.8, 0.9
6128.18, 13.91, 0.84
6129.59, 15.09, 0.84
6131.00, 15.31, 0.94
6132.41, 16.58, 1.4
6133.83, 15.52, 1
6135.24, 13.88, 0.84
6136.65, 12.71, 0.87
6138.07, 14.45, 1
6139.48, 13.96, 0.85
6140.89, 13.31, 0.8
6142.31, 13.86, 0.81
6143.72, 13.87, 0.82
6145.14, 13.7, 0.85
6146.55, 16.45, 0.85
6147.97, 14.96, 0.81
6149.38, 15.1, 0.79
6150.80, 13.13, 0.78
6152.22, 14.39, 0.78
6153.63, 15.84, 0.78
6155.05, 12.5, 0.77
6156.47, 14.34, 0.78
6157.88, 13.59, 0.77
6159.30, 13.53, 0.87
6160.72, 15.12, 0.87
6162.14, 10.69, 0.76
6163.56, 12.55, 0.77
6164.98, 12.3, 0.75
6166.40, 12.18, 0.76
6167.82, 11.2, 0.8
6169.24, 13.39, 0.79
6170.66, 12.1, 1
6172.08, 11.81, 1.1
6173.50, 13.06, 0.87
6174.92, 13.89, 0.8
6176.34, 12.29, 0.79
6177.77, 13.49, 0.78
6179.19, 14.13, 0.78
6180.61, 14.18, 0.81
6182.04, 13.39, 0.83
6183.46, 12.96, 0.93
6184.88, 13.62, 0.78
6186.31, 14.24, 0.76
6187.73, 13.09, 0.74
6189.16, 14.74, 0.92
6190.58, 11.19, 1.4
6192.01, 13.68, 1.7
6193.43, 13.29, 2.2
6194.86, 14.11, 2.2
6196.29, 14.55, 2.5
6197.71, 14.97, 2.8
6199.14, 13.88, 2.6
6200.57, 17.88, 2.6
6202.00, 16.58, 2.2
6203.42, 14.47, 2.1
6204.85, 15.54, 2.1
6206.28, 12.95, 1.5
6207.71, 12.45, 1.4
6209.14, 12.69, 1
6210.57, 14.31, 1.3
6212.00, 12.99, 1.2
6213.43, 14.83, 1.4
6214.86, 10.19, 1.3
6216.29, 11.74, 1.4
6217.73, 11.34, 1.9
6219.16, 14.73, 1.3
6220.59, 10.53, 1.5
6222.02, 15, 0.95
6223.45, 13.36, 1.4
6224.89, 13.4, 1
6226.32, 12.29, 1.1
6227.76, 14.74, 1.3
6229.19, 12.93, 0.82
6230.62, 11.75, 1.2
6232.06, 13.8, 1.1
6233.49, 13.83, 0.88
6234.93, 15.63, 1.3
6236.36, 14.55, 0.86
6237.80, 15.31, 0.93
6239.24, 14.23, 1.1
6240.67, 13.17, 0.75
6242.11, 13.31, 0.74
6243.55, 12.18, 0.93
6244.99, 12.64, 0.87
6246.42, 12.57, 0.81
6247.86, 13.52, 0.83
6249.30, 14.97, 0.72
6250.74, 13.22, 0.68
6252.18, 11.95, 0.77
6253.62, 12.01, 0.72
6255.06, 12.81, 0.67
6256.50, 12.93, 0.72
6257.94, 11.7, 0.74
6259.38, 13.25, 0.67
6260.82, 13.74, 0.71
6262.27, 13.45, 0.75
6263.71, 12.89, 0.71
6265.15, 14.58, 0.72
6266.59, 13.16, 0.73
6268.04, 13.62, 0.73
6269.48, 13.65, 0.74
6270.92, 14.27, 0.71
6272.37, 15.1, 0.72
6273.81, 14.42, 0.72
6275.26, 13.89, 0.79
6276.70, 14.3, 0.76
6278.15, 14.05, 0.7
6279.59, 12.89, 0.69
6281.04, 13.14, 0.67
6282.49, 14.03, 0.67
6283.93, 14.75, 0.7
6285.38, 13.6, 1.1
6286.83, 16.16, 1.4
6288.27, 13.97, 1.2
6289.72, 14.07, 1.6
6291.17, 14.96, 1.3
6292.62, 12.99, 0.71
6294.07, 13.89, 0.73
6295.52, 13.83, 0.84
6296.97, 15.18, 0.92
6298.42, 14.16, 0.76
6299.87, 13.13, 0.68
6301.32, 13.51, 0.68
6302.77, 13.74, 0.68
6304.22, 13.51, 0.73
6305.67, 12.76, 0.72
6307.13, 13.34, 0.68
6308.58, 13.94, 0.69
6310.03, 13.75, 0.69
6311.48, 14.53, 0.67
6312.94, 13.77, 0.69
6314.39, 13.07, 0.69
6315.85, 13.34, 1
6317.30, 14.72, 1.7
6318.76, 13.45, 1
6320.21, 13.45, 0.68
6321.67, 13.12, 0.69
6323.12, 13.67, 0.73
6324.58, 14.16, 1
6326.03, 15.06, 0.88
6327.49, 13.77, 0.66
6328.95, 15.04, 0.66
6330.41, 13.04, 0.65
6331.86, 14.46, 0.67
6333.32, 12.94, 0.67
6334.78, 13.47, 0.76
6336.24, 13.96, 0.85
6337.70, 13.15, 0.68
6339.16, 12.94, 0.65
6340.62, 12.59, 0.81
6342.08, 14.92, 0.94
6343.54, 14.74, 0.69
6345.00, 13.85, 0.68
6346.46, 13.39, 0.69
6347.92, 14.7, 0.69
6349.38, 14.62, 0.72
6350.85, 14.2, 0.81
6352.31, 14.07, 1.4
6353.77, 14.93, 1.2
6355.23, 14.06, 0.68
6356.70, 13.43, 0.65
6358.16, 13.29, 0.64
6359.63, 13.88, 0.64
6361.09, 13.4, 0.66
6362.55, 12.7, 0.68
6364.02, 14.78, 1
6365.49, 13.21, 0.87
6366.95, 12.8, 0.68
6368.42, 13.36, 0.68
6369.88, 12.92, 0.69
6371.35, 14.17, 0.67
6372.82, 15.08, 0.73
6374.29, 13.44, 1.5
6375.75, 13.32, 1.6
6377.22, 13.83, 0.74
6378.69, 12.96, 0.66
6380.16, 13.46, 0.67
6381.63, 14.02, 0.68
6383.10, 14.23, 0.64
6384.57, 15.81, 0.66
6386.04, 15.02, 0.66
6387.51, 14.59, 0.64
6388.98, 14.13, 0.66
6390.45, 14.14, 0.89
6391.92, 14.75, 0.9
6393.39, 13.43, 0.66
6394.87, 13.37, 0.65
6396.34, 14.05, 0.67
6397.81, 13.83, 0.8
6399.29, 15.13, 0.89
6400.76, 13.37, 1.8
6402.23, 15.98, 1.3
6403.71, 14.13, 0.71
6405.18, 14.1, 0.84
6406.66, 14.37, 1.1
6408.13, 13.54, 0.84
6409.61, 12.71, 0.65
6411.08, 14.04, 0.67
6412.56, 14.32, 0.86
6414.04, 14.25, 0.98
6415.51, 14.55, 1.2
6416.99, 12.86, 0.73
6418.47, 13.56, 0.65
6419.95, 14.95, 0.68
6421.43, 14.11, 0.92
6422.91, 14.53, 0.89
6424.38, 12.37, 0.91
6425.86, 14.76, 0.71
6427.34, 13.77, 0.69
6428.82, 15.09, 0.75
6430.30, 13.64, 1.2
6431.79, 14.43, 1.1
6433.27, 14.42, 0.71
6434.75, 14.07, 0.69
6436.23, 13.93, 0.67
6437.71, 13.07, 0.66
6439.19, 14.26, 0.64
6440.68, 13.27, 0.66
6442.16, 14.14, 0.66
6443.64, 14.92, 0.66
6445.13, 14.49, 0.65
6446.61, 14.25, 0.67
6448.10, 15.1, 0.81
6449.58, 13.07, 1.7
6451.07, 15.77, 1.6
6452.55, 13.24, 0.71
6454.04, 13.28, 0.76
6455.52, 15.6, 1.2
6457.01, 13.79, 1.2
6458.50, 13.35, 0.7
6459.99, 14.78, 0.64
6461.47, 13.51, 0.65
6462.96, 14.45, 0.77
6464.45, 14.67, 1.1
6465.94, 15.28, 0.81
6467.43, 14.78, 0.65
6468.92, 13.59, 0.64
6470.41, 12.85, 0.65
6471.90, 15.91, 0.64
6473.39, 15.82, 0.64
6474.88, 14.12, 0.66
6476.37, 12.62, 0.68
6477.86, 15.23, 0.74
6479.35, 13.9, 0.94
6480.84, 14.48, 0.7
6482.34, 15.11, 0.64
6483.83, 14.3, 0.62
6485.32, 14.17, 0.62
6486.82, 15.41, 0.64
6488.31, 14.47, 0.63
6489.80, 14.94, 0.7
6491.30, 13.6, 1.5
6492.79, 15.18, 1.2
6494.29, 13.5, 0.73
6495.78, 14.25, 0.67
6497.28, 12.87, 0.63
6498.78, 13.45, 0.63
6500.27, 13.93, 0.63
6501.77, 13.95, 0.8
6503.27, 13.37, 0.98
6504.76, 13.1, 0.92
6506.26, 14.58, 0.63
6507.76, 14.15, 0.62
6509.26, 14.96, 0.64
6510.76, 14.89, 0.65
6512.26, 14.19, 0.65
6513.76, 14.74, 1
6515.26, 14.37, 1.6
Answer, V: 0.018 mag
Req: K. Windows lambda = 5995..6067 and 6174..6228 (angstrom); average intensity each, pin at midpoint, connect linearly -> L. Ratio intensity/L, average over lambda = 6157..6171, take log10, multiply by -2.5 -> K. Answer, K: 0.09 mag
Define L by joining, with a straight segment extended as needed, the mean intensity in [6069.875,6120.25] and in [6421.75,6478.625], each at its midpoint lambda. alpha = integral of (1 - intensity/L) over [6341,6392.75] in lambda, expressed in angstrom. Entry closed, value 0.8 angstrom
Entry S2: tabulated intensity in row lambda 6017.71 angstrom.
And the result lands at 14.54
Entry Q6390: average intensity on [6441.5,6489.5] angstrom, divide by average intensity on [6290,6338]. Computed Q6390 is 1.04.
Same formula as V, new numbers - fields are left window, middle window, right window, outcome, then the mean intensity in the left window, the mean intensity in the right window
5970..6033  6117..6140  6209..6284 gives -0.05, 14.4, 13.4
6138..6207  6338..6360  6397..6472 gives 0.00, 13.8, 14.1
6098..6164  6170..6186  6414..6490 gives 0.08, 14.3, 14.3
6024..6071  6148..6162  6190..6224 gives -0.01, 14.7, 13.6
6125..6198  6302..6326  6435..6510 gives 0.02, 13.8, 14.2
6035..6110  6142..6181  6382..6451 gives 0.06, 14.3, 14.2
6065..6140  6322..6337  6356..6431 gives 0.01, 14.3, 14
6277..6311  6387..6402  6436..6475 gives 0.00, 13.9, 14.3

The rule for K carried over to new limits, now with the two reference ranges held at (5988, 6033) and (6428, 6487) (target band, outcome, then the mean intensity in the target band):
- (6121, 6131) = -0.005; 14.4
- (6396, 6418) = 0.017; 14.1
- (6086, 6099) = 0.030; 14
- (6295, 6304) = 0.033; 13.9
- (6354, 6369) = 0.061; 13.5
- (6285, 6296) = 0.010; 14.2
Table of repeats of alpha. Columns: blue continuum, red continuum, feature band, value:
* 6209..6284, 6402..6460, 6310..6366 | -0.4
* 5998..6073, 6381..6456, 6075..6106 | 0.9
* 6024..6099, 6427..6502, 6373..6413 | 0.5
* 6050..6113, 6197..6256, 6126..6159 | -1.2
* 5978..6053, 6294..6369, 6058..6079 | 0.2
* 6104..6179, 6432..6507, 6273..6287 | 0.0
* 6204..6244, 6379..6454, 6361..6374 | 0.3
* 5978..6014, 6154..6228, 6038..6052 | -0.7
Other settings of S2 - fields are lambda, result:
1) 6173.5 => 13.06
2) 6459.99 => 14.78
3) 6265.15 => 14.58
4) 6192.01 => 13.68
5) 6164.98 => 12.3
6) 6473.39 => 15.82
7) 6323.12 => 13.67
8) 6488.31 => 14.47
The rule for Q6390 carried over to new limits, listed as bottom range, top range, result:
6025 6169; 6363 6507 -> 0.99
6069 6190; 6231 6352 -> 0.99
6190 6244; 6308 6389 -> 1.02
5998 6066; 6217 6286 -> 0.93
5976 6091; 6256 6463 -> 0.97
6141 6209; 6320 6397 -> 1.01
